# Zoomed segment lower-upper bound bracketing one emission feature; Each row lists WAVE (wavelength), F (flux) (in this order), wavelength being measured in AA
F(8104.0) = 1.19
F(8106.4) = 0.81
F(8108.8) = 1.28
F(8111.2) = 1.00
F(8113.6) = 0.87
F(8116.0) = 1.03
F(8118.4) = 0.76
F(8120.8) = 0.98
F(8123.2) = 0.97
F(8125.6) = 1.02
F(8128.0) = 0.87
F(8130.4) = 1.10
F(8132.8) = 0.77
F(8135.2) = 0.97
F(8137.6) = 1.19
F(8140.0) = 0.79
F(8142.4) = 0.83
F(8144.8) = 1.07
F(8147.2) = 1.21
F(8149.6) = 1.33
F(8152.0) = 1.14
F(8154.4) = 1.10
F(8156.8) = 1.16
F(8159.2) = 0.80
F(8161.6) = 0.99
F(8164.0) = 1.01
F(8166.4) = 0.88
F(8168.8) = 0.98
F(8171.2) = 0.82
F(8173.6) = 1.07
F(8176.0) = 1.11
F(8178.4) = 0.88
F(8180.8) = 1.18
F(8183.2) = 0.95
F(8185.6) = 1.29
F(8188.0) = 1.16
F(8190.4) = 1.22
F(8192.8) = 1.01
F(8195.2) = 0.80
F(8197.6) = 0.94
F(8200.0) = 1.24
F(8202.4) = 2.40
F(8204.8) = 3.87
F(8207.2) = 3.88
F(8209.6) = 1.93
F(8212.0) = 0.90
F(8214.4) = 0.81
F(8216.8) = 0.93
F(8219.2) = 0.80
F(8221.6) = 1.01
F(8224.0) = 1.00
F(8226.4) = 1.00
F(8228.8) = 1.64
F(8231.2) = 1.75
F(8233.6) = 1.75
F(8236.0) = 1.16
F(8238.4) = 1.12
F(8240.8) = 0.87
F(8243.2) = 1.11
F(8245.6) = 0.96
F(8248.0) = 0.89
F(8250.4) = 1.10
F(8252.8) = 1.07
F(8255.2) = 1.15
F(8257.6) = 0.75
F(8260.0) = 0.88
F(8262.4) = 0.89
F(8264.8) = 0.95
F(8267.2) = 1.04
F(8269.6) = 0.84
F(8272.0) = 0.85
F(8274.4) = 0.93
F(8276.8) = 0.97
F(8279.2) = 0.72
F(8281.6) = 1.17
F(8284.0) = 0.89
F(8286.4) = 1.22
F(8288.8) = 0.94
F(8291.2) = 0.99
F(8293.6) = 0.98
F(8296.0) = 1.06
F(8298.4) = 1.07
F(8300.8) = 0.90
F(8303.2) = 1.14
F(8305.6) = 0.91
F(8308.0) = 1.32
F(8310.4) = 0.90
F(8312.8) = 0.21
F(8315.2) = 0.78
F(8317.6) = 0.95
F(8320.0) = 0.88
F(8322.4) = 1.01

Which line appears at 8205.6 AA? Halpha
